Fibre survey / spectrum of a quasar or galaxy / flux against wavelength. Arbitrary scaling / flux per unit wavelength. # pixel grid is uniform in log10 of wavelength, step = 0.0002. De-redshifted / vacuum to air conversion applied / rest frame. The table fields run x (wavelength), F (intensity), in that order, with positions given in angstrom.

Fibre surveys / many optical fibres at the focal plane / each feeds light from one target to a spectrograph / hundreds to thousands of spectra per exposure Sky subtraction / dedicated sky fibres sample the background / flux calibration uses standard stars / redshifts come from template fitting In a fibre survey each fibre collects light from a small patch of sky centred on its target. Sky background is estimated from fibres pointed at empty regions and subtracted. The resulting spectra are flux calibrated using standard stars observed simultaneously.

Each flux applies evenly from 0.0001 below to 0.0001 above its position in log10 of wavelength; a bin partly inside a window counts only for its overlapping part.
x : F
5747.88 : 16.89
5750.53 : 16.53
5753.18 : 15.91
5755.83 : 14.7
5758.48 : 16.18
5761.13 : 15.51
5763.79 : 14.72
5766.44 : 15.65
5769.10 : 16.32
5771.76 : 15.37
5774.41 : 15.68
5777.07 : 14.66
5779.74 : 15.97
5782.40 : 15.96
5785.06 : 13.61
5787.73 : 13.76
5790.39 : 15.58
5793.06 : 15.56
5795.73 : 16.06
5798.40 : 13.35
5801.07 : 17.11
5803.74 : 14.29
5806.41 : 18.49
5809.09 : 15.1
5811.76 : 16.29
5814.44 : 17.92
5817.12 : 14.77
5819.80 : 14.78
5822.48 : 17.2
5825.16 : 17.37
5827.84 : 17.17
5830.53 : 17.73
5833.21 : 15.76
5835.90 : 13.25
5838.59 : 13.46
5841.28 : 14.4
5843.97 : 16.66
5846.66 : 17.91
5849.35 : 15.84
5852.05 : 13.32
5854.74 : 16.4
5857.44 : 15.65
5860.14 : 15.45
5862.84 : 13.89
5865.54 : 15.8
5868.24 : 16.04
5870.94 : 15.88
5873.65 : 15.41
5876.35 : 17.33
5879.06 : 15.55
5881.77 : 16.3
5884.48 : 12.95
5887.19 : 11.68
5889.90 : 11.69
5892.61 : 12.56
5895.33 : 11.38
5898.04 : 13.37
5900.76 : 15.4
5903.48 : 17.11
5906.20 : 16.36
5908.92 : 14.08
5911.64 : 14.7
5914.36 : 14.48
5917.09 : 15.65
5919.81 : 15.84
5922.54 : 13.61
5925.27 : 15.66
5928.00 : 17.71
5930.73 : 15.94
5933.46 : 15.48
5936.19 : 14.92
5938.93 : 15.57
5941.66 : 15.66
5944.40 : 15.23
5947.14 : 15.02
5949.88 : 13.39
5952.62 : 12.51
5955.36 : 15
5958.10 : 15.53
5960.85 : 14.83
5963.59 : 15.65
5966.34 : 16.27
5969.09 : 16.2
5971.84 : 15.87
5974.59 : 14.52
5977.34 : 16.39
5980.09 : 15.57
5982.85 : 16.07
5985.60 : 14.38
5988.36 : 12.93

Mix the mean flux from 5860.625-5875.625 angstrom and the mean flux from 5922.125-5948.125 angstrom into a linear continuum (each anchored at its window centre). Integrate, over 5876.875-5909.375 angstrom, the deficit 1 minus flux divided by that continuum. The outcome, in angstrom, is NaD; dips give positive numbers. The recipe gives 2.9 angstrom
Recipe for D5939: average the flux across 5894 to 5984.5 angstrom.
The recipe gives 15.2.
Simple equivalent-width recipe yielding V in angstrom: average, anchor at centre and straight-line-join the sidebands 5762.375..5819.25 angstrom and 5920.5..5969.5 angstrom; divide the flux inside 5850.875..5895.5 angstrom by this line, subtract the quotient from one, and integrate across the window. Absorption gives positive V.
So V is 2.1 angstrom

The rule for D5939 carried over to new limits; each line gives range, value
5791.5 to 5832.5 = 16.2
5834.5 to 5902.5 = 14.7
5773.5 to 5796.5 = 15.2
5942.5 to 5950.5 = 14.7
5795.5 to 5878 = 15.8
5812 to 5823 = 16.1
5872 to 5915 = 14.4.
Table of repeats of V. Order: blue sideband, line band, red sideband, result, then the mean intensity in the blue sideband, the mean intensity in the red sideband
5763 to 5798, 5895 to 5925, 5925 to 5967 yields 0.7 angstrom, 15.3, 15.2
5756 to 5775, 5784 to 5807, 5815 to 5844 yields 0.6 angstrom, 15.6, 15.7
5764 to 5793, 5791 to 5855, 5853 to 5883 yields -1.4 angstrom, 15.2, 15.8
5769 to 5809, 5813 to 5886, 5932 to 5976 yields -1.9 angstrom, 15.4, 15.1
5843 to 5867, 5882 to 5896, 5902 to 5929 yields 2.8 angstrom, 15.6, 15.5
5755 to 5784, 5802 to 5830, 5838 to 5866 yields -1.7 angstrom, 15.5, 15.4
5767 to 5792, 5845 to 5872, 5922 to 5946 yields -0.4 angstrom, 15.2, 15.6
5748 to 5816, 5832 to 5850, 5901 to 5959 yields 0.2 angstrom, 15.6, 15.2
